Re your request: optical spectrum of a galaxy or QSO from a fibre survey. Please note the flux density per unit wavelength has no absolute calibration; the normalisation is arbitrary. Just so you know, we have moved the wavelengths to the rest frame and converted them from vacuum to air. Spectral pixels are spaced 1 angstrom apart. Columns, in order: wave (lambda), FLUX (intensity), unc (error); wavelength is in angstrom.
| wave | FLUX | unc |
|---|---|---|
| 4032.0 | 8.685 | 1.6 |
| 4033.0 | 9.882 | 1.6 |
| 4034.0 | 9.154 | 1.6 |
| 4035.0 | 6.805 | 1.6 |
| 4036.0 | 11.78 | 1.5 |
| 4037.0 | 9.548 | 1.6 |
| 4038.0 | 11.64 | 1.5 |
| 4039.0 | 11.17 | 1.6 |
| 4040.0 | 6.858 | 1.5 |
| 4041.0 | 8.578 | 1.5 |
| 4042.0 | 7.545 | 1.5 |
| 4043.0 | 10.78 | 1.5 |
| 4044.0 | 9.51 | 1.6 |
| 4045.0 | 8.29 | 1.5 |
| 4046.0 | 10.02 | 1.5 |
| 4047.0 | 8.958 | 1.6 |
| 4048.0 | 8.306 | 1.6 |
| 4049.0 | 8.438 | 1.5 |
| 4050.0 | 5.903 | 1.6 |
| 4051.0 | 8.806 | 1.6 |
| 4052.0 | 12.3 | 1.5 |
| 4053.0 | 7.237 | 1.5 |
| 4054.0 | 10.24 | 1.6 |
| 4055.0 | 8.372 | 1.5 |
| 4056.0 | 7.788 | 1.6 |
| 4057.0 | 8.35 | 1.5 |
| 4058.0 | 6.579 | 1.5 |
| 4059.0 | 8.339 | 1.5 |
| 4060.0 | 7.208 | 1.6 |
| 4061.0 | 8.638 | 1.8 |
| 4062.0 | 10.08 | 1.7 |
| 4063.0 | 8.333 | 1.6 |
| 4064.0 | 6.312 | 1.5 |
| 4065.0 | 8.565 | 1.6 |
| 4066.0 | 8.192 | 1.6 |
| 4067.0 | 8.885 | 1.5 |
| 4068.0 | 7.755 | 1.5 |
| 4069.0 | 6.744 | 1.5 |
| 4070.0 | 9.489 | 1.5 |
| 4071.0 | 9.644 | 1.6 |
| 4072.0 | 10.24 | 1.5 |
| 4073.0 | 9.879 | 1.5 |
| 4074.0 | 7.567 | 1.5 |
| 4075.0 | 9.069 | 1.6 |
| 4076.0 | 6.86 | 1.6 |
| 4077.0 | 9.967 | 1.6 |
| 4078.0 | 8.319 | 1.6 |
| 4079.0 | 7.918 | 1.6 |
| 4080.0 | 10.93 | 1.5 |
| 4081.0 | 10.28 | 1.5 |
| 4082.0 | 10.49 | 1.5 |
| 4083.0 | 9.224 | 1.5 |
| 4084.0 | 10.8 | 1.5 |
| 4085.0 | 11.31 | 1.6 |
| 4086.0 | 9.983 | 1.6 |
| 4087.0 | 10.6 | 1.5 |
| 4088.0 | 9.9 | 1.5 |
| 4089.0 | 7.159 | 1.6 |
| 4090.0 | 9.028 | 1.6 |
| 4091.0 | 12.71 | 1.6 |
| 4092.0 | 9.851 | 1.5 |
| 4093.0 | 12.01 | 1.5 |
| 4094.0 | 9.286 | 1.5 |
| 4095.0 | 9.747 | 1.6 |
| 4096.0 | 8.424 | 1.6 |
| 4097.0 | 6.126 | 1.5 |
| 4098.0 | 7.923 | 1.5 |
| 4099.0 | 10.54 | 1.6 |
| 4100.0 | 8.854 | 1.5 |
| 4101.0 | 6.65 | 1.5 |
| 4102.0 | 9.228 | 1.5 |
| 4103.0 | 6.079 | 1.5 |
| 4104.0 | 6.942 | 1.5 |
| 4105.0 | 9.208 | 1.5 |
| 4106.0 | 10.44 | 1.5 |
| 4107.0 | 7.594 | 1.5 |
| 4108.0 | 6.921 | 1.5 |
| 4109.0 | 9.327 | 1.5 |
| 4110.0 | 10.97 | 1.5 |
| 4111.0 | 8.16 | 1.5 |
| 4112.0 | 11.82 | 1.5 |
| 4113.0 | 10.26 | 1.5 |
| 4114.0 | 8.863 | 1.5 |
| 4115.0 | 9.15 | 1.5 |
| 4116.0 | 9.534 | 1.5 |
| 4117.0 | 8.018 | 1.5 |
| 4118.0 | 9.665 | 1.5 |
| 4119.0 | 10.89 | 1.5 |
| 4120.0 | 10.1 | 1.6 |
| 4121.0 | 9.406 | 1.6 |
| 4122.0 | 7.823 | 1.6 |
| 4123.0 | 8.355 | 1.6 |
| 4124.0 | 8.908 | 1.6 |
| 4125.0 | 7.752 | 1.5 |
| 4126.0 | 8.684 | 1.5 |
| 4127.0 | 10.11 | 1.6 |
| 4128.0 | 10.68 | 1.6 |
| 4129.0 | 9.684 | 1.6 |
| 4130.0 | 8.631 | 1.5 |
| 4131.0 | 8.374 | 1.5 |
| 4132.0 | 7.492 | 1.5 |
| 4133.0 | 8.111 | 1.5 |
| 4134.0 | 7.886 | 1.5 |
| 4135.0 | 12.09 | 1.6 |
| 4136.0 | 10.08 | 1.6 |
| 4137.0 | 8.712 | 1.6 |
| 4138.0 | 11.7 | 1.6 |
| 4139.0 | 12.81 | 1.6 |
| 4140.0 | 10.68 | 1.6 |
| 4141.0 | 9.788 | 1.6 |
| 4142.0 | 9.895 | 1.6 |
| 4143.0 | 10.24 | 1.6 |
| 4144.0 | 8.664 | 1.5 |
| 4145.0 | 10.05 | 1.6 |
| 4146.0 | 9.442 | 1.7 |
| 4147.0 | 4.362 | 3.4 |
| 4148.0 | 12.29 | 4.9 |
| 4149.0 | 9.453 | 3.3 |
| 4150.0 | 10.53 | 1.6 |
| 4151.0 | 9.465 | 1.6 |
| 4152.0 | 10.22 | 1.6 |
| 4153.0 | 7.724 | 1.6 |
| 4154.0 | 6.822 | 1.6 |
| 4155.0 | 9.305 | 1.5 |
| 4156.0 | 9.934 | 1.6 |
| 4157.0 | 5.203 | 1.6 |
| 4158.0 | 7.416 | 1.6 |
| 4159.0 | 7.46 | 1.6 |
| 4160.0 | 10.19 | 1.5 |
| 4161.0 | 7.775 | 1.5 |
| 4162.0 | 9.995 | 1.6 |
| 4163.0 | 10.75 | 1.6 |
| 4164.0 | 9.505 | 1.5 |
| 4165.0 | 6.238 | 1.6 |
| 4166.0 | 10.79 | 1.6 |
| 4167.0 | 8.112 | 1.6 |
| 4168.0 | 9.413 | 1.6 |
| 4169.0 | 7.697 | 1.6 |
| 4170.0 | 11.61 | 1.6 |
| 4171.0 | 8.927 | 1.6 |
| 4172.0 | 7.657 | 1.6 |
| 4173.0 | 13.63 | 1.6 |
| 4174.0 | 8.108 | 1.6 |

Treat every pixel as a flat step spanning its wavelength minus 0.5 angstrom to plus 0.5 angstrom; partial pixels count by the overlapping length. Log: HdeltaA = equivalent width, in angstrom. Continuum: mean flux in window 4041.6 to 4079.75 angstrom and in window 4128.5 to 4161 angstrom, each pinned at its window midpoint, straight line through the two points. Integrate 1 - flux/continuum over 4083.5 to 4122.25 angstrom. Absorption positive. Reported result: -1.70 angstrom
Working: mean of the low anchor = 8.58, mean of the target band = 9.27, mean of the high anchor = 9.19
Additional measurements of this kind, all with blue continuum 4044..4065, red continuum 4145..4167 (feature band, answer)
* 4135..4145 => -1.8 angstrom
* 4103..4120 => -1.0 angstrom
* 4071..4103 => -2.9 angstrom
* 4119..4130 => -0.6 angstrom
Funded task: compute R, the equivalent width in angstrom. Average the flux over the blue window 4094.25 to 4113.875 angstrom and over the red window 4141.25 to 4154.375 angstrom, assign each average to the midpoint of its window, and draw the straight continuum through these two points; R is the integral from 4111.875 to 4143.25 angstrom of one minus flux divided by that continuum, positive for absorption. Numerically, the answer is -2.0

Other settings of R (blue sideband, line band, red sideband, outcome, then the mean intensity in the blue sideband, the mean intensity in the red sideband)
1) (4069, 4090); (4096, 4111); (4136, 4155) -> 1.8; 9.41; 9.61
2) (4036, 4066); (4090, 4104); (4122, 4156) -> 0.2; 8.76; 9.35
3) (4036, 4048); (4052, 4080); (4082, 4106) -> 2.5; 9.41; 9.25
